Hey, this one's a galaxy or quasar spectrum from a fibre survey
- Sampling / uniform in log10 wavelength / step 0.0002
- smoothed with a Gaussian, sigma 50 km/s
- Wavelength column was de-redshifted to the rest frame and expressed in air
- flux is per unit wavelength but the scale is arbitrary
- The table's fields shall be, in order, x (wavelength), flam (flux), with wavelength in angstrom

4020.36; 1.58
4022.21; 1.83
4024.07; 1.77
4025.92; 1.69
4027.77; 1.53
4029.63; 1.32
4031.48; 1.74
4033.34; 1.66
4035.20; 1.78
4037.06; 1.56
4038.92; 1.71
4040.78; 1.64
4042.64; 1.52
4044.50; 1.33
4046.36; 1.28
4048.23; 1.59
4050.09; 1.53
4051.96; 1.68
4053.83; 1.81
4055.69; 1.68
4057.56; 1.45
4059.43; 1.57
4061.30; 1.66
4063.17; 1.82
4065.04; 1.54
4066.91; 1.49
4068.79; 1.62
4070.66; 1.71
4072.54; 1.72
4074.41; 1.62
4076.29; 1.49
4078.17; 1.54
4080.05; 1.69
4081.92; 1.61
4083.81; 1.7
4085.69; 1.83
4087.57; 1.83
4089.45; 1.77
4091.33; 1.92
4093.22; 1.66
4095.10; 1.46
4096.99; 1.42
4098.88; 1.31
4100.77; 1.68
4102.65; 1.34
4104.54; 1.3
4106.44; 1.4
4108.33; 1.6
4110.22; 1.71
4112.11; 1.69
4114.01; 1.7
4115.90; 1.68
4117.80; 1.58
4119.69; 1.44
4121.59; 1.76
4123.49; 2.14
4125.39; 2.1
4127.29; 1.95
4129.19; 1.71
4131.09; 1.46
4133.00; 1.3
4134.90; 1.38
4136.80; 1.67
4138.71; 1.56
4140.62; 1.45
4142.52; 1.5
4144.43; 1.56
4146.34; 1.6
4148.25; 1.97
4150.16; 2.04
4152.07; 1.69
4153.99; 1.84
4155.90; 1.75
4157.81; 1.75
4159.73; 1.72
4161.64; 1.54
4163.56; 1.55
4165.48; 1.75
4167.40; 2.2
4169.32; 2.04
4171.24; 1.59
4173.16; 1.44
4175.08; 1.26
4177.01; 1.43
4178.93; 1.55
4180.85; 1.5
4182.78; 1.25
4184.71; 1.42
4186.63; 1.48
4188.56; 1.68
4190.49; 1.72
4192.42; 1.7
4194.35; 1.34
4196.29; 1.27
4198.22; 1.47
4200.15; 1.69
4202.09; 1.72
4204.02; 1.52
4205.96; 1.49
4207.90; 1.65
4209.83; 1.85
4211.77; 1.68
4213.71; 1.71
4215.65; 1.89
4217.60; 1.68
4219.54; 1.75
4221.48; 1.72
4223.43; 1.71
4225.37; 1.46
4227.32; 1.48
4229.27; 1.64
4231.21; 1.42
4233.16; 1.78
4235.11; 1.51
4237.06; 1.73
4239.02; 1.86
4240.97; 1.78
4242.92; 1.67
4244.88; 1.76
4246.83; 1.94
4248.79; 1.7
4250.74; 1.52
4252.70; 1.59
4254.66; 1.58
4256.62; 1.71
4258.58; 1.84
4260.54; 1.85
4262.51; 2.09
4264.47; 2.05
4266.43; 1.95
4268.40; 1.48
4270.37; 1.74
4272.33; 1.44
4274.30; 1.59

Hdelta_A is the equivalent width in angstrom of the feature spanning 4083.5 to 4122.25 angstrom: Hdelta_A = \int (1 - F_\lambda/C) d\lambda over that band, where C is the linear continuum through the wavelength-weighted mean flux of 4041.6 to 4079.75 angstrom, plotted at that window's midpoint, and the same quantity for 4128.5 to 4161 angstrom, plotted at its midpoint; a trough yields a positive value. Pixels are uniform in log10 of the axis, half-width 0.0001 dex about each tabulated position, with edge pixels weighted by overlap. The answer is 0.2 angstrom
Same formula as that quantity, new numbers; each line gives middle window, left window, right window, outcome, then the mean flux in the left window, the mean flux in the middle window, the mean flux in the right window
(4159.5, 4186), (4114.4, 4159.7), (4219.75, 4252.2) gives 1.6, 1.69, 1.58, 1.67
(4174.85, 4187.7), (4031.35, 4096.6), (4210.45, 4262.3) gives 1.9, 1.63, 1.42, 1.7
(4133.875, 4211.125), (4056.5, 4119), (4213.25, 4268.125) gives 2.7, 1.61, 1.61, 1.72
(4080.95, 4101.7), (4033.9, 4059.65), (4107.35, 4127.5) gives 0.4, 1.58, 1.65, 1.75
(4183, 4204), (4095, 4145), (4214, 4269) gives 1.7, 1.59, 1.54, 1.72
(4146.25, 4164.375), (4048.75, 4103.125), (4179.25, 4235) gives -1.6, 1.63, 1.75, 1.59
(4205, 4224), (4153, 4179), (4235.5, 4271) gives 0.1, 1.68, 1.71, 1.76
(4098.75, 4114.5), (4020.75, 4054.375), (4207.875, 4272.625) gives 1.1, 1.61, 1.53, 1.72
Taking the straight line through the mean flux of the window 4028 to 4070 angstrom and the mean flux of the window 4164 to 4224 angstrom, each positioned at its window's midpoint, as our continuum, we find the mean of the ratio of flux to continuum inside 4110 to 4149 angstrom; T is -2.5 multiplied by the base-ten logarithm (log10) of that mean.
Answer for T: -0.04 mag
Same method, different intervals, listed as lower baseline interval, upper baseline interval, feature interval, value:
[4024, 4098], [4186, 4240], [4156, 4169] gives -0.09 mag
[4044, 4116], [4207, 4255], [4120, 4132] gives -0.13 mag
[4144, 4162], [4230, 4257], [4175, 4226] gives 0.09 mag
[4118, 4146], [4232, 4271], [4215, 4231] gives 0.05 mag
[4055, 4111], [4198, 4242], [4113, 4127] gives -0.10 mag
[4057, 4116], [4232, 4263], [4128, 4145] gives 0.09 mag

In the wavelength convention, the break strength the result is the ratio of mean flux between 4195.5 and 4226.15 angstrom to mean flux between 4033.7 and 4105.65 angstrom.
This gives 1.03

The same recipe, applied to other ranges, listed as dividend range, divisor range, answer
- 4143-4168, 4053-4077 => 1.08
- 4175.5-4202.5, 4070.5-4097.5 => 0.90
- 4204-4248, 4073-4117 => 1.05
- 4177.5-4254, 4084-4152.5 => 0.99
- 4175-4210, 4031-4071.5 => 0.95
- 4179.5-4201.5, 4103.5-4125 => 0.91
